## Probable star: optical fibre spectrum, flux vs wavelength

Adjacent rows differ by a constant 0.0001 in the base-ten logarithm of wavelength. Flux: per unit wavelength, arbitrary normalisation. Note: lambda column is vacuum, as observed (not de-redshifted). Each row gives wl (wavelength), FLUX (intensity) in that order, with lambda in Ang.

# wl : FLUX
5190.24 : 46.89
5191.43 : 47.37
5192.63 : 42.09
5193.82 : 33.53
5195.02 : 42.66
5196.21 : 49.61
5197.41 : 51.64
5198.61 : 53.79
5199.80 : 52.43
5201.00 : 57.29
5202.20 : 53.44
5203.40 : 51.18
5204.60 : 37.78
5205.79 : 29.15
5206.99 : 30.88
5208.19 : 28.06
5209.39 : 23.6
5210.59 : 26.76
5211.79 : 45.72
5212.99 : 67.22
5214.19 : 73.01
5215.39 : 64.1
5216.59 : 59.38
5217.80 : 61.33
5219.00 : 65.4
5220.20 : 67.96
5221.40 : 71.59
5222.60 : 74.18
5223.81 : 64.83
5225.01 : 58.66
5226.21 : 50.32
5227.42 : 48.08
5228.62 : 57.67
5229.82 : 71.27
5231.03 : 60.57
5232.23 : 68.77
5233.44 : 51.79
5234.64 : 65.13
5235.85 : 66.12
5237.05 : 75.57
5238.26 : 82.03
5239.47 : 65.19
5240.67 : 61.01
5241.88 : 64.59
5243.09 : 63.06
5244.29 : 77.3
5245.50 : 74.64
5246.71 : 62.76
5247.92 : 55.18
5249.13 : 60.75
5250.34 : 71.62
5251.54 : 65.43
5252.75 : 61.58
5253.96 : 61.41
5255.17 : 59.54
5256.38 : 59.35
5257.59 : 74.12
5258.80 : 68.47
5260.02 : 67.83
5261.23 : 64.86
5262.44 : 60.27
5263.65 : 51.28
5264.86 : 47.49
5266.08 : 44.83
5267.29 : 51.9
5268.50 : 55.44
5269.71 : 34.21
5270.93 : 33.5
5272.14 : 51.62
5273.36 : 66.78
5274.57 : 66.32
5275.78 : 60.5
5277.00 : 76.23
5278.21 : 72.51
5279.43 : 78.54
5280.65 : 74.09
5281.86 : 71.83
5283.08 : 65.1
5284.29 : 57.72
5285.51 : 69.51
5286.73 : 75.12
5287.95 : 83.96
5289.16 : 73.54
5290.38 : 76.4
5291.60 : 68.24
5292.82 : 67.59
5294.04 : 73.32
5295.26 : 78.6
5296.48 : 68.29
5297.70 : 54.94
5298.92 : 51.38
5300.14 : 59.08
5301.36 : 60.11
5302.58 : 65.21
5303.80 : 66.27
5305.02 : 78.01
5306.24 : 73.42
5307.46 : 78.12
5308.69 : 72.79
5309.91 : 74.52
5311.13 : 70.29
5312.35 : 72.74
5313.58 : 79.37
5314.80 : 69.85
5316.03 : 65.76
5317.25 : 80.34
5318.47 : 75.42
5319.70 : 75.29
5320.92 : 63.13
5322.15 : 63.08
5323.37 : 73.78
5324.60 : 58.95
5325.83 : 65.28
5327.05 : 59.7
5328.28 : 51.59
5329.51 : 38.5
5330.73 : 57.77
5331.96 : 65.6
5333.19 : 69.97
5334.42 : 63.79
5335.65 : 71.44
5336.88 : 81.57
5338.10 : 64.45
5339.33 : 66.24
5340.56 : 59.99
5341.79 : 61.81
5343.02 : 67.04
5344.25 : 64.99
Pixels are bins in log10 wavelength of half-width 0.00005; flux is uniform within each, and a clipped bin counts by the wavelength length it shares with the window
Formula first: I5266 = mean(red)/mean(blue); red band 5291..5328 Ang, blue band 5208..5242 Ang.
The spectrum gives 1.14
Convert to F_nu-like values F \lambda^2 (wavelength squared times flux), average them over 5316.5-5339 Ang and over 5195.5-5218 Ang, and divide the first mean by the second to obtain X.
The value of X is 1.43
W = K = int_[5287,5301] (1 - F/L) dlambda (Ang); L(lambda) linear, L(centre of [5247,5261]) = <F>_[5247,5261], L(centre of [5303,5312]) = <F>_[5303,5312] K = 0.4 Ang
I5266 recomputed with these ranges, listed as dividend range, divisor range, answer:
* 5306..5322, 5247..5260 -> 1.14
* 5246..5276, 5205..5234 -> 1.06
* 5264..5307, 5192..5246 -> 1.14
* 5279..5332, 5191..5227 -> 1.33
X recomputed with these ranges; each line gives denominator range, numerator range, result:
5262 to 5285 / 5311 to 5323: 1.23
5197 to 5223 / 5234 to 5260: 1.30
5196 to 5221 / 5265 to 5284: 1.22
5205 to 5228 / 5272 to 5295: 1.36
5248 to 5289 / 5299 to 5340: 1.10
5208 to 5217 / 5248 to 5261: 1.33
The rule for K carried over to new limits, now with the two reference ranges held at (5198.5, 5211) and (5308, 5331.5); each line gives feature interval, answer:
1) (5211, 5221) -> -4.6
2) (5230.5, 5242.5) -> -4.7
